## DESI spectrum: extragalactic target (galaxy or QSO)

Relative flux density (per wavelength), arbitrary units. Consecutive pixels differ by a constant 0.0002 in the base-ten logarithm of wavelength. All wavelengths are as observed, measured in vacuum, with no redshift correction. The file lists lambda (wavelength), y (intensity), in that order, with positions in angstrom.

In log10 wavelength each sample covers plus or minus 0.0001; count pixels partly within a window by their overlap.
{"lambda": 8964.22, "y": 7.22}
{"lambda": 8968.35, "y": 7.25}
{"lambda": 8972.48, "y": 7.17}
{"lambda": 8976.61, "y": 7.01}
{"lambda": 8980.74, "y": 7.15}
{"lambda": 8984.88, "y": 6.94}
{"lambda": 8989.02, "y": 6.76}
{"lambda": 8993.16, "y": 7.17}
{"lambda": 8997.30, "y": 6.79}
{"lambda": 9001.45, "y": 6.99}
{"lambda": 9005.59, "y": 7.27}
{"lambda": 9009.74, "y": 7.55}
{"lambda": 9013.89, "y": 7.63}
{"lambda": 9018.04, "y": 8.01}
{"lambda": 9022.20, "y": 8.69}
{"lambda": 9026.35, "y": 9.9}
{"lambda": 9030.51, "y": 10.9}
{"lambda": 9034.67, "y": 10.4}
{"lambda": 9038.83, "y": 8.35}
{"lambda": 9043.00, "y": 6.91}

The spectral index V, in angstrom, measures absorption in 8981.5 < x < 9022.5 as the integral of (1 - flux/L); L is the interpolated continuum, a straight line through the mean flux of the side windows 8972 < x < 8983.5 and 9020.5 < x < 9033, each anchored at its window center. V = 5.5 angstrom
